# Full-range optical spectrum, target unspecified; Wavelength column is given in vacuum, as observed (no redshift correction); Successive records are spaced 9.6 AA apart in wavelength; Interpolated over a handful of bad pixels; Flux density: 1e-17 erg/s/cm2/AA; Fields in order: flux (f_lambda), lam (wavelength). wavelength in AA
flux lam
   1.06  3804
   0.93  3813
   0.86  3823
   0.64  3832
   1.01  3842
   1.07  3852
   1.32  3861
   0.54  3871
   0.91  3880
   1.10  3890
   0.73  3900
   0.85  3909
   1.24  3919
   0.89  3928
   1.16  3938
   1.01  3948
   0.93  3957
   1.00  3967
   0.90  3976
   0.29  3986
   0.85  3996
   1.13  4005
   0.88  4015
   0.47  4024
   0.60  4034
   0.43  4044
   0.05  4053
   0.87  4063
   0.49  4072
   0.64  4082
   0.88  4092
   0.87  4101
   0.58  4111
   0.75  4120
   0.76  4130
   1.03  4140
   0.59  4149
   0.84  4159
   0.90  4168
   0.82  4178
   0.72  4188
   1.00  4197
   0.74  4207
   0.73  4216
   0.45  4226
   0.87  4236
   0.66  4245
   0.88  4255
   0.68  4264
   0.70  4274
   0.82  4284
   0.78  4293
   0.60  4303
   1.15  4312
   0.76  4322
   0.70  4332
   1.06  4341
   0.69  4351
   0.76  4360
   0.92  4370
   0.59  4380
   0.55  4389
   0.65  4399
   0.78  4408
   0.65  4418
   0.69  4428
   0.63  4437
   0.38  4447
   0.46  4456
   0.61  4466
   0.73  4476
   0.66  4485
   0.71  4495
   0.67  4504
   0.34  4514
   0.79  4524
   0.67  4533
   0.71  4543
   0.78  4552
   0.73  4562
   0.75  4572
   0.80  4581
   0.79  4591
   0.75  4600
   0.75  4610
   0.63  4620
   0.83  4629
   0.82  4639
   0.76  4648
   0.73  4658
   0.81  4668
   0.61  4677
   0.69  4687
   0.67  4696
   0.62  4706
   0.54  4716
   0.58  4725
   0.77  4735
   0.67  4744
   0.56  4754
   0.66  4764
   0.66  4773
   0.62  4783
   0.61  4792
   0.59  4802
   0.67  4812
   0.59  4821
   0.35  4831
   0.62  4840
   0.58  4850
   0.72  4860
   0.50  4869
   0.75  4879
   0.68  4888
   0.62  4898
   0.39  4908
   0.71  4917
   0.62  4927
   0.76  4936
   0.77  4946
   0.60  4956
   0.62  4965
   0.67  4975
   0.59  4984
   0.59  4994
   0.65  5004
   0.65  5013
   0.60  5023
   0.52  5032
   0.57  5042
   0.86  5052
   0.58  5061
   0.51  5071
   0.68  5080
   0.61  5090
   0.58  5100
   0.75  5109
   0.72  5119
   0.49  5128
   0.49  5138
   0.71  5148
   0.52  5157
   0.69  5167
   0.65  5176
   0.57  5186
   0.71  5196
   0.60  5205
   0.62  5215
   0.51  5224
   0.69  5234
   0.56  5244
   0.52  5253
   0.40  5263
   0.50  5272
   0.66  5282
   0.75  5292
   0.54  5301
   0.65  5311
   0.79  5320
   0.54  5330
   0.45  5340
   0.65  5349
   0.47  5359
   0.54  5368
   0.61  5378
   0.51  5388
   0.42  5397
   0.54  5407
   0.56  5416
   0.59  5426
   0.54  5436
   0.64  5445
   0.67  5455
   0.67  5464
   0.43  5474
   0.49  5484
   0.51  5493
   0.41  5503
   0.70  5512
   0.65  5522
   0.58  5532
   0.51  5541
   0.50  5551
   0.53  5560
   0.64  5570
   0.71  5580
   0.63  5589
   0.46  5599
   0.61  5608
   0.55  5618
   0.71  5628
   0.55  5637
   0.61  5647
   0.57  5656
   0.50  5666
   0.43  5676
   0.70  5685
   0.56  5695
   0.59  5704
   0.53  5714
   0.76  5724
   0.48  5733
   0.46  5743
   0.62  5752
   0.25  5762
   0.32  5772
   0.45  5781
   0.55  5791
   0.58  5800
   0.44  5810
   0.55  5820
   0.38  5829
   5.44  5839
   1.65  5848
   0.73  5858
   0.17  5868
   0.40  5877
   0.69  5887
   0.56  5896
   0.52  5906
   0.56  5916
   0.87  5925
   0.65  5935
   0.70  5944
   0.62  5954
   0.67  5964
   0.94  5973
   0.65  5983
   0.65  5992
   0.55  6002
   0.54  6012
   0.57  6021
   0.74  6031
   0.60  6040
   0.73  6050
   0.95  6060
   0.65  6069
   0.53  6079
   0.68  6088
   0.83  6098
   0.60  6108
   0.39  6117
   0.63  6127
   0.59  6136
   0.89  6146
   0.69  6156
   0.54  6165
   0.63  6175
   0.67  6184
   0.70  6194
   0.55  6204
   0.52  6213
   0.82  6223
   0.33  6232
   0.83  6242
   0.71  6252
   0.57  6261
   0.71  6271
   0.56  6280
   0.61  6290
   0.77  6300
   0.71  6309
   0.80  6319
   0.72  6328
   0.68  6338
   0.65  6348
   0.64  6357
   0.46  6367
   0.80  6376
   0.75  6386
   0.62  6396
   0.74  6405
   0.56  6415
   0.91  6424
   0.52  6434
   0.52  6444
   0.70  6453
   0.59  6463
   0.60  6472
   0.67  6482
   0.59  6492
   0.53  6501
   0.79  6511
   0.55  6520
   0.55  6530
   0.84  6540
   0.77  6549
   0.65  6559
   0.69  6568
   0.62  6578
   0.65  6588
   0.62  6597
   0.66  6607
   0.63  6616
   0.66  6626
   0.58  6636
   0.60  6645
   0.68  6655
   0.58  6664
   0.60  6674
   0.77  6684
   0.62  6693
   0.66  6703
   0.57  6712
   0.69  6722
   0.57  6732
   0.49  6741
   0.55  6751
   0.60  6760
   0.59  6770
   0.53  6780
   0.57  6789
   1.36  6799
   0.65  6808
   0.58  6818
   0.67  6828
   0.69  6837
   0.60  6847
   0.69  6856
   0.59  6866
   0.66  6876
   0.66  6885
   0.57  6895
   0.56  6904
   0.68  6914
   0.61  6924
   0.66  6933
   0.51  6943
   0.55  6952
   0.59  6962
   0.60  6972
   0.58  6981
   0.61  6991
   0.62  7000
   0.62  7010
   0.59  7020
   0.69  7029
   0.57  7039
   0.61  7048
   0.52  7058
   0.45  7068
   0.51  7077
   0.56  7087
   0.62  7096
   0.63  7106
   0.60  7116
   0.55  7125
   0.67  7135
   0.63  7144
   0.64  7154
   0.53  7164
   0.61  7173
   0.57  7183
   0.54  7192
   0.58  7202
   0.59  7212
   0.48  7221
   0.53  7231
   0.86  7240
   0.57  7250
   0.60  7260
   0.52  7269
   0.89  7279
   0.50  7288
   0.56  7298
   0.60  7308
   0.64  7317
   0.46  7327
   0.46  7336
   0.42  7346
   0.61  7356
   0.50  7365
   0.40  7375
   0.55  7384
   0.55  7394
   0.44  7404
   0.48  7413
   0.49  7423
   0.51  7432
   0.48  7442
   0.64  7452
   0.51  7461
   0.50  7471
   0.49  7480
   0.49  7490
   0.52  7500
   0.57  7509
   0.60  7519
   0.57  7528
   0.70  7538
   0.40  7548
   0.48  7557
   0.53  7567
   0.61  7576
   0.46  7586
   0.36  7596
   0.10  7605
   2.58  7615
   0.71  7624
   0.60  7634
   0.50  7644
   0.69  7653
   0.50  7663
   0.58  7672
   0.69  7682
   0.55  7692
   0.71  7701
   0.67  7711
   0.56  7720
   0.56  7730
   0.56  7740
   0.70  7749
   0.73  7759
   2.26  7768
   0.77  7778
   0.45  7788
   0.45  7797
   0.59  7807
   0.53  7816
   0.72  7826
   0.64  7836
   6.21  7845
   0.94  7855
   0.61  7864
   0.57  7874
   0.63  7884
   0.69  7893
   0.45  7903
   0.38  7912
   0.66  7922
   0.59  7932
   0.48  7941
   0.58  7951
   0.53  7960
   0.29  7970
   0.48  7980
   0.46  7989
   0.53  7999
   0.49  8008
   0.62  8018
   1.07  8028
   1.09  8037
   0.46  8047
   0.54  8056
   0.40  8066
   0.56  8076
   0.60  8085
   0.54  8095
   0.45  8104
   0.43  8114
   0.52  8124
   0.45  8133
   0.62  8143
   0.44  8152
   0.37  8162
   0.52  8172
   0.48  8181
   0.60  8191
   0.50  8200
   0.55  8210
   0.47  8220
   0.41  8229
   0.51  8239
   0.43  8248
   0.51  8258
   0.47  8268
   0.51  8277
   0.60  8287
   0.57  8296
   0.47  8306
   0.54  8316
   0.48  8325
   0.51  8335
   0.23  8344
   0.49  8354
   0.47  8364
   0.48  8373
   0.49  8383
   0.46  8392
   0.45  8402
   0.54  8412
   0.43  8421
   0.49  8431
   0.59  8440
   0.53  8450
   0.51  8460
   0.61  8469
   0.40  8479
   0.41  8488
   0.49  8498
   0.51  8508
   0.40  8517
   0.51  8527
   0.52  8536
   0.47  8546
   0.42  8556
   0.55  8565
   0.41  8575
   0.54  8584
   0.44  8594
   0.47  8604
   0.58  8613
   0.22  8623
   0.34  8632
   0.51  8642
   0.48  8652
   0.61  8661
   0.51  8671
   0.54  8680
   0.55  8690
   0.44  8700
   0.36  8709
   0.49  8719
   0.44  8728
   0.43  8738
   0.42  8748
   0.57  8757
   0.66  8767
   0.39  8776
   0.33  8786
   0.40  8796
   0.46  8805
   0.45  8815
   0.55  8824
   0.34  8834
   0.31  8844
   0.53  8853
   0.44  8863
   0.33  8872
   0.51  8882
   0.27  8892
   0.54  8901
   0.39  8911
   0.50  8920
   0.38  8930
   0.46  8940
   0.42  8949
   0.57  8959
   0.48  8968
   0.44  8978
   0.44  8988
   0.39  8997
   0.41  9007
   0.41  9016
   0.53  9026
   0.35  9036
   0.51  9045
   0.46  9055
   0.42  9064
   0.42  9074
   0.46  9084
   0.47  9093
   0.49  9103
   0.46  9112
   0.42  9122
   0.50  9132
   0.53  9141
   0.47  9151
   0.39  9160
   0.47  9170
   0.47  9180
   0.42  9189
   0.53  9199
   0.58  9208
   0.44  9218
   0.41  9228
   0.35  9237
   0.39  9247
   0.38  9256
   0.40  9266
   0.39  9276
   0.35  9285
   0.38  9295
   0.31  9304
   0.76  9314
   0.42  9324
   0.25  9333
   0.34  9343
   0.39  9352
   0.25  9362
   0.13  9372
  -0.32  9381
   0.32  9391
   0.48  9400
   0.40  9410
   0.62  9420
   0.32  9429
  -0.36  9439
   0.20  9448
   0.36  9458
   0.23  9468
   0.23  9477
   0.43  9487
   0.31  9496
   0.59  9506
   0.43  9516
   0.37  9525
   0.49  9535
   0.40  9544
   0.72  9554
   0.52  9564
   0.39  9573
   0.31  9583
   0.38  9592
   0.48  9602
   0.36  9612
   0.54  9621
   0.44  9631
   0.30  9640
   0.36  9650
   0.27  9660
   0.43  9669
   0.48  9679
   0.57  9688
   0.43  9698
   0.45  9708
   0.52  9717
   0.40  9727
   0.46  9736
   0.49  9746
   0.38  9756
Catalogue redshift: 0.567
